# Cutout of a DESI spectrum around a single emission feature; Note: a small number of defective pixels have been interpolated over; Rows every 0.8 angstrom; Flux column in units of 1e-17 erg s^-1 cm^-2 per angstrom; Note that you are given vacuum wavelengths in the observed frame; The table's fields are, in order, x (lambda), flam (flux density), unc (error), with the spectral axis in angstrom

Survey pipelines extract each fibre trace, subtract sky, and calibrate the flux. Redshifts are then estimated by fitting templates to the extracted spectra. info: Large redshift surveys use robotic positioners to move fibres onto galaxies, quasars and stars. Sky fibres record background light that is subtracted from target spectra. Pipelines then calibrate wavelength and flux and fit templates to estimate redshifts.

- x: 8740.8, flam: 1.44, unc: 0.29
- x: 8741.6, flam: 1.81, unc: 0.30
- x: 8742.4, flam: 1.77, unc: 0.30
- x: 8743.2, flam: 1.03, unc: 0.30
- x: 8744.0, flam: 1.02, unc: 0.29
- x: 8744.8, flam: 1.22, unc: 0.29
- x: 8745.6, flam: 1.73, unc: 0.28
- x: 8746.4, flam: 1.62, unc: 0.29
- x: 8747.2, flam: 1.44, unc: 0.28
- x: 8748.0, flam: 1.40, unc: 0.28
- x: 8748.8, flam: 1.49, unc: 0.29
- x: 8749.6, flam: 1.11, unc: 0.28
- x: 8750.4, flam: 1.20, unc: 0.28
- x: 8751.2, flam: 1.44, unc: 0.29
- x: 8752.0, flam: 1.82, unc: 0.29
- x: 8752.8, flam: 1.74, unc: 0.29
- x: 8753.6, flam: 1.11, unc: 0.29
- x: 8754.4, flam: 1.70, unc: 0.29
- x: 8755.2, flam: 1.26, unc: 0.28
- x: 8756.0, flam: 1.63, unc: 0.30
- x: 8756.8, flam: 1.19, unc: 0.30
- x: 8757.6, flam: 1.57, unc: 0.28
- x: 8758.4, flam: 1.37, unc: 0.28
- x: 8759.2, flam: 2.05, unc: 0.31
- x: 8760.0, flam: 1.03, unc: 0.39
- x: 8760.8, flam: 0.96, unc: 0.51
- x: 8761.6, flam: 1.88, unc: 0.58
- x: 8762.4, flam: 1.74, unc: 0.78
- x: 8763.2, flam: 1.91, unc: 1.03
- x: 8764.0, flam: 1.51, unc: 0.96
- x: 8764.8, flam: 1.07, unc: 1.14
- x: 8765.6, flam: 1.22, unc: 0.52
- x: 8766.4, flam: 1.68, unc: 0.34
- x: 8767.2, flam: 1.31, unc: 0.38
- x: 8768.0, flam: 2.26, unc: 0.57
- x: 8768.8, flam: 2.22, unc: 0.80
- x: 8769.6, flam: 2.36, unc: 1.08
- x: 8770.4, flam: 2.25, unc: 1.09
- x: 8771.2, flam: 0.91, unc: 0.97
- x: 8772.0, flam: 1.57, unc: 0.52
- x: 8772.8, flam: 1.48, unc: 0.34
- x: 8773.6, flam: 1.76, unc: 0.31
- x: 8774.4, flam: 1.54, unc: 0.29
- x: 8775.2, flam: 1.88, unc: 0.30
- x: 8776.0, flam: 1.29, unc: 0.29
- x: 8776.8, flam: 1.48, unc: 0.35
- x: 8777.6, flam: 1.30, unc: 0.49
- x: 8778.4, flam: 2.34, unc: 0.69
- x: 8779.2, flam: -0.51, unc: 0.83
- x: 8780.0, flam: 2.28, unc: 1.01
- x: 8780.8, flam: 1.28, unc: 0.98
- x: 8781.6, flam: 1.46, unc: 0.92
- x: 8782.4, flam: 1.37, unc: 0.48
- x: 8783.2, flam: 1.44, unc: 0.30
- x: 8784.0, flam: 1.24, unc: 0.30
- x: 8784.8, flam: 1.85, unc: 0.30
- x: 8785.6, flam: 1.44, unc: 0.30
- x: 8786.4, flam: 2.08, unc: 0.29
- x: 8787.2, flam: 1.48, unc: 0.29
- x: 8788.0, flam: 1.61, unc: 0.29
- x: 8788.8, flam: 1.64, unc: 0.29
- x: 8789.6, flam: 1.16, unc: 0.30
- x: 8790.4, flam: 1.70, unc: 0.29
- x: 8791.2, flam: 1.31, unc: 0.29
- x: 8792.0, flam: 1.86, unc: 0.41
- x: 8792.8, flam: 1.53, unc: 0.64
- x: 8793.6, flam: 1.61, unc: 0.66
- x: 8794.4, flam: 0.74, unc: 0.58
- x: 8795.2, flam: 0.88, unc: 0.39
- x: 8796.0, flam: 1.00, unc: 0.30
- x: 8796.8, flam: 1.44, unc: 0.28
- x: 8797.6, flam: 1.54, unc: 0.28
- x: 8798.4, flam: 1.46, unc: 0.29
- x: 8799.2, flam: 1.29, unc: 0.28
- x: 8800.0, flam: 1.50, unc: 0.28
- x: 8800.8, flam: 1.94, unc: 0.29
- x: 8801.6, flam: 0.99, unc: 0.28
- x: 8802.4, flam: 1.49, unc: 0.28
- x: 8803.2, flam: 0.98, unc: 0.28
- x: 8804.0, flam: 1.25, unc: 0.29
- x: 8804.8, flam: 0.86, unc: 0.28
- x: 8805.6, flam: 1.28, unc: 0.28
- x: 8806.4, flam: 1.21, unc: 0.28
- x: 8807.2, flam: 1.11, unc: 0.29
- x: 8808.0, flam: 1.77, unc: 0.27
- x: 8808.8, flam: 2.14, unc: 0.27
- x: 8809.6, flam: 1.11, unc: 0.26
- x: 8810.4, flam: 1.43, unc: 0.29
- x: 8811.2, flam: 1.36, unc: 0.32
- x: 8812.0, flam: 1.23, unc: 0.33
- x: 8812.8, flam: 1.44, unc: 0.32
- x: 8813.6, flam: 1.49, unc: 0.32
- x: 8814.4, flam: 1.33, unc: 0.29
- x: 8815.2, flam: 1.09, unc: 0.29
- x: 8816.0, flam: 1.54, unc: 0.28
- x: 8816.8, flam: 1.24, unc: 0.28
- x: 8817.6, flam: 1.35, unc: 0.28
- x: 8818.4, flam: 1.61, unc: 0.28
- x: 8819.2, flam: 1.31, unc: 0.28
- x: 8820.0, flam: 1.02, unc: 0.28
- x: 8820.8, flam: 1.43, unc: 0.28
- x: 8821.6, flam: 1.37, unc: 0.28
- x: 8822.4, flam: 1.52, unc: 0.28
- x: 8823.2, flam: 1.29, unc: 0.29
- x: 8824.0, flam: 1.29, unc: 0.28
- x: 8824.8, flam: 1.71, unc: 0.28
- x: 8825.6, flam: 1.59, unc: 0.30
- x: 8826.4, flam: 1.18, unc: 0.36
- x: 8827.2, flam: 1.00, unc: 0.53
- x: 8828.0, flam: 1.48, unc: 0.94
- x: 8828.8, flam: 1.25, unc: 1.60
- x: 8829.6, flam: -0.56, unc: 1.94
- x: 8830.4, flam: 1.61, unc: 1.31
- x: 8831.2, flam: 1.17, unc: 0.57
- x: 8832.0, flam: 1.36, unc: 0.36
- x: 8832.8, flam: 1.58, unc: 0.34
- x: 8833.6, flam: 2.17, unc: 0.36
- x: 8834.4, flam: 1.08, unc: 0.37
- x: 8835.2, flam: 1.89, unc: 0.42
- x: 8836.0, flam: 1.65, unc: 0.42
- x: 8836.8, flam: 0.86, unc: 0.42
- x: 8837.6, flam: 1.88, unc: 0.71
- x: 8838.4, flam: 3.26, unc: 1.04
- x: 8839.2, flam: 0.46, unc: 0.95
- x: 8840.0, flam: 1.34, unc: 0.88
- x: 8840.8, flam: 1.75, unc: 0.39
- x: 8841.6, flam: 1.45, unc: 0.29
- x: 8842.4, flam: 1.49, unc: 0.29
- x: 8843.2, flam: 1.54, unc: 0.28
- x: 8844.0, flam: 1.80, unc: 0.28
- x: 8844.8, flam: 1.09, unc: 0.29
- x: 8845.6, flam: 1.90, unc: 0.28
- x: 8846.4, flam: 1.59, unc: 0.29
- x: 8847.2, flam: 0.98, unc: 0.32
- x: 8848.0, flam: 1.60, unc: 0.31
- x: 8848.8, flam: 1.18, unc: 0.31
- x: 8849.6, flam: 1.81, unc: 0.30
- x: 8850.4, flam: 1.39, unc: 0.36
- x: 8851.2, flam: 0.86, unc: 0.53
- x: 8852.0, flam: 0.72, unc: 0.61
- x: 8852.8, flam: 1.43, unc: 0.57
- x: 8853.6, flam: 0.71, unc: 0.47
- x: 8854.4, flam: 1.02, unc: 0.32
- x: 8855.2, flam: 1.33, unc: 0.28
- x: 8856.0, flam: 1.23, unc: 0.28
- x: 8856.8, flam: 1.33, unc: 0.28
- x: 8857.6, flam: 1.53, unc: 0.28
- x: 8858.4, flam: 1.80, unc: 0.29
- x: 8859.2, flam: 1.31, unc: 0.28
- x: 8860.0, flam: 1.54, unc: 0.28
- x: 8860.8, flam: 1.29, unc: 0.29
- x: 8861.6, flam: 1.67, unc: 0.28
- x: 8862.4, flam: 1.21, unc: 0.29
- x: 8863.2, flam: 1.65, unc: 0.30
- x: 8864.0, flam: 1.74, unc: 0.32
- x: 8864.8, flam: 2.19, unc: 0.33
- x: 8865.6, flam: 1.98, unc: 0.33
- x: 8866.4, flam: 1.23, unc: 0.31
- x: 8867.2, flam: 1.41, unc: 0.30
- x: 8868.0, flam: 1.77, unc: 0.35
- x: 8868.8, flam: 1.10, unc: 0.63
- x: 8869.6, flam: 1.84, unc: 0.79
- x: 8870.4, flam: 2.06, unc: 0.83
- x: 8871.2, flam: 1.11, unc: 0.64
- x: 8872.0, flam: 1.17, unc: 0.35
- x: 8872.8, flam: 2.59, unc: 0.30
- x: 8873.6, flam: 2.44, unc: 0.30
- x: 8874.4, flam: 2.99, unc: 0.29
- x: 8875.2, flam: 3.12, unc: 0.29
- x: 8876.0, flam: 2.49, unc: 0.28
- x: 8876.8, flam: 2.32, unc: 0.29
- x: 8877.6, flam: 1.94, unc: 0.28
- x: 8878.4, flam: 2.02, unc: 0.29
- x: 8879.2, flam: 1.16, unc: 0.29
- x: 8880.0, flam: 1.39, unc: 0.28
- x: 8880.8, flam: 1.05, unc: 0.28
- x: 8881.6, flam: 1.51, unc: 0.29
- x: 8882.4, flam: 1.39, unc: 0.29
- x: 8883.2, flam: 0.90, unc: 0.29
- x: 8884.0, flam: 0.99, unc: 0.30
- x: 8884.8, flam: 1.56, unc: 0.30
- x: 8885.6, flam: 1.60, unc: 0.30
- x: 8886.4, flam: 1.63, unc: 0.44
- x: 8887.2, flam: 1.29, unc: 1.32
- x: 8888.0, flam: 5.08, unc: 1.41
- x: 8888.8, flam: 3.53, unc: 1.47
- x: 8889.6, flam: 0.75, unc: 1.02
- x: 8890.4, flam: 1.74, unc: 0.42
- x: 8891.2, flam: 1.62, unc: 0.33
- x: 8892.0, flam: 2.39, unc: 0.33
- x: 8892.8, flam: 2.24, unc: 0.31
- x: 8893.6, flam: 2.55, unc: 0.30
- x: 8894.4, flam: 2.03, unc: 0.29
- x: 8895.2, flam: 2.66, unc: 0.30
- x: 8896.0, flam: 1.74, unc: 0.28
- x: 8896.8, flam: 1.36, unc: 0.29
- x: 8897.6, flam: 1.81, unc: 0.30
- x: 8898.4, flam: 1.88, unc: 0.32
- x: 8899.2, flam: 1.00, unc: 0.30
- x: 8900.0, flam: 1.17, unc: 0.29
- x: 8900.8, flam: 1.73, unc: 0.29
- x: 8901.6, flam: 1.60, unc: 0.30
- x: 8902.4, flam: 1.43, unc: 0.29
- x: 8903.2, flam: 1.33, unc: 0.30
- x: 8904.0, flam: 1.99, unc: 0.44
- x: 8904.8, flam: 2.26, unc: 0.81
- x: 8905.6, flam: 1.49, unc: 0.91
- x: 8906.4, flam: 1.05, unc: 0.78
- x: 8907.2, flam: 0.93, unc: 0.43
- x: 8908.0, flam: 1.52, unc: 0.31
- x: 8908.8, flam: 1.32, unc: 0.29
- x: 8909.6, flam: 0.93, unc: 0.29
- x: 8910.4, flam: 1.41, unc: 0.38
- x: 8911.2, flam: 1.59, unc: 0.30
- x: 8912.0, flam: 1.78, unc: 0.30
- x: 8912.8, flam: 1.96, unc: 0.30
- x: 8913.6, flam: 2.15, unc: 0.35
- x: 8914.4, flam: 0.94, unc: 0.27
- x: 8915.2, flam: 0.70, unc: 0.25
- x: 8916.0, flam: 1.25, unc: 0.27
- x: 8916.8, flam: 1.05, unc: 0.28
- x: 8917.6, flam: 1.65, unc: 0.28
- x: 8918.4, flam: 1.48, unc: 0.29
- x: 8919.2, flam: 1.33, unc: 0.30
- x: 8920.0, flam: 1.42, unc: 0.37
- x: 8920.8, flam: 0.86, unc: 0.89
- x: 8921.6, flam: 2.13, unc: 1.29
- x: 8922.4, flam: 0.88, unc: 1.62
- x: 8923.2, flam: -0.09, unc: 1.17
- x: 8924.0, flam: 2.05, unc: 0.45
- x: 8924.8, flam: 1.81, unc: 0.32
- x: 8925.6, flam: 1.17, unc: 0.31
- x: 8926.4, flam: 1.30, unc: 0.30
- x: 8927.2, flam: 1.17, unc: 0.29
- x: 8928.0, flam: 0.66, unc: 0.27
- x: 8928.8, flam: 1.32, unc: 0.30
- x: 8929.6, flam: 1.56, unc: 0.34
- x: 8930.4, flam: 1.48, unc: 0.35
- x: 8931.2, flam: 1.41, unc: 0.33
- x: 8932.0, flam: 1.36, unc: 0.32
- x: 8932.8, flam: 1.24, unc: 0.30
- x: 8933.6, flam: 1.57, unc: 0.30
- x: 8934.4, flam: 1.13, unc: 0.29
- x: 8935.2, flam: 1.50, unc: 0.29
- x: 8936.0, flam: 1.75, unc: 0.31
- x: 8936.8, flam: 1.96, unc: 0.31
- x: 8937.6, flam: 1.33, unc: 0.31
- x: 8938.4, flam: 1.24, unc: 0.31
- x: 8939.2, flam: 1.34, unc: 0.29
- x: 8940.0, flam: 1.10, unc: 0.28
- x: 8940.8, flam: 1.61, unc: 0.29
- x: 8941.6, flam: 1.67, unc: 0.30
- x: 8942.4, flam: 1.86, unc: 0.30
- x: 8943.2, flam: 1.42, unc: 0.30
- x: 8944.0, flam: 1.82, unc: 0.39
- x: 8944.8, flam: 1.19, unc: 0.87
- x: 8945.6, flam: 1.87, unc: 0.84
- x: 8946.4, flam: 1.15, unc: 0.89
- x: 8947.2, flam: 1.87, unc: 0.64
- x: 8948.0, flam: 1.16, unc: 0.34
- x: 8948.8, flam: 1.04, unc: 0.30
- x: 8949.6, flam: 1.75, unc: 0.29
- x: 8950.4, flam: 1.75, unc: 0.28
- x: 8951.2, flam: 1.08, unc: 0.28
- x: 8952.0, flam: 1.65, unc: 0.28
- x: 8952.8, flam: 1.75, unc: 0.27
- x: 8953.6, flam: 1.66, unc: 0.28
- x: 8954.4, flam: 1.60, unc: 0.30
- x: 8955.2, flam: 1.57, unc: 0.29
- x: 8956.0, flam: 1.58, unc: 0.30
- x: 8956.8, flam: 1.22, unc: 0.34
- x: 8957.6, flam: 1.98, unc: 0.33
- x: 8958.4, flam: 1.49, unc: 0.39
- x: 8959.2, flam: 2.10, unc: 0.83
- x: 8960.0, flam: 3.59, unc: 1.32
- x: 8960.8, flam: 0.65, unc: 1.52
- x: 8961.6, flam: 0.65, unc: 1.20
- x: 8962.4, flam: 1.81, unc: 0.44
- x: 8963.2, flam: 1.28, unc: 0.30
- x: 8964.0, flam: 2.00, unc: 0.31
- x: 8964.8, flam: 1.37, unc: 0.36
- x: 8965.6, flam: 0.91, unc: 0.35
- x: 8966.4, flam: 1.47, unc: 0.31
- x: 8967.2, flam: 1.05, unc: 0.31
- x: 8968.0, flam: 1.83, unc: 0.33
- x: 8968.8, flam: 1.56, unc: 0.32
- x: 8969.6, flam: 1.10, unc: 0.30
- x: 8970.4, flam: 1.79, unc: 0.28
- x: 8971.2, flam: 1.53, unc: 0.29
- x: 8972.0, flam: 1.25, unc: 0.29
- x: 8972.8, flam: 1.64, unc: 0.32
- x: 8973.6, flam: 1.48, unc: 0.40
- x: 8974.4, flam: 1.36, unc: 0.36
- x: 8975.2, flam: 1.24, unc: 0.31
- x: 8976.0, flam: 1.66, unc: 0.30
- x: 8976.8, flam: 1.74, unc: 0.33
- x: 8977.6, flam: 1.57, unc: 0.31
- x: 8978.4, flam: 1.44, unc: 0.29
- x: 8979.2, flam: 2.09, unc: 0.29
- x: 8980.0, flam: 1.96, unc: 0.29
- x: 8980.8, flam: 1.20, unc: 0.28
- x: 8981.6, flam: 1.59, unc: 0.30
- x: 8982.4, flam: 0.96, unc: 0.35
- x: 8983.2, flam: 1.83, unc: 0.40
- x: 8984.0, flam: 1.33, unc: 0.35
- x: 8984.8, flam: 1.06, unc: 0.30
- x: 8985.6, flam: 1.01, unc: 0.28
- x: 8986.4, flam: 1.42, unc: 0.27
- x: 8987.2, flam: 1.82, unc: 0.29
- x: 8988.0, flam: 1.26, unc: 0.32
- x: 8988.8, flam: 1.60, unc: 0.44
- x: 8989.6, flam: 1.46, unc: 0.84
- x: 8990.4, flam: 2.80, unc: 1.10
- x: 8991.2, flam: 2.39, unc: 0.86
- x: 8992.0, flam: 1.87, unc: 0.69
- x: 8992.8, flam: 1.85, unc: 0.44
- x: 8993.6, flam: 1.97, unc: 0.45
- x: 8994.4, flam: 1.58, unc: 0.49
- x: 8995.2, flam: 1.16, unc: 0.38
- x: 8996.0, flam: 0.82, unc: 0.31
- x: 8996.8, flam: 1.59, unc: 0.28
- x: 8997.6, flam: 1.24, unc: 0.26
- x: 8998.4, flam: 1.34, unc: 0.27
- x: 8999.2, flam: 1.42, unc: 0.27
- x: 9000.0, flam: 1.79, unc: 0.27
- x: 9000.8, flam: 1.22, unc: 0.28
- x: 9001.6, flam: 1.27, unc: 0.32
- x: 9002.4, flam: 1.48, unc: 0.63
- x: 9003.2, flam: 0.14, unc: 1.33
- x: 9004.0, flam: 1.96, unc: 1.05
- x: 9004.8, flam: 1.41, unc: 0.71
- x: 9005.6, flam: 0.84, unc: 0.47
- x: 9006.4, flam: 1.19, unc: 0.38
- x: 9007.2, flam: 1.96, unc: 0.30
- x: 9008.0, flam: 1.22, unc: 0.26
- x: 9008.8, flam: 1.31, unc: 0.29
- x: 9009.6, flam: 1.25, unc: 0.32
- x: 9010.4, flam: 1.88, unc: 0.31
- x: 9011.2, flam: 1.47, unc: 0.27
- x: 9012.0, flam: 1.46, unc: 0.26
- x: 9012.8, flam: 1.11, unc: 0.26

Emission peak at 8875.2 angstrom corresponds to [S II] 6716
